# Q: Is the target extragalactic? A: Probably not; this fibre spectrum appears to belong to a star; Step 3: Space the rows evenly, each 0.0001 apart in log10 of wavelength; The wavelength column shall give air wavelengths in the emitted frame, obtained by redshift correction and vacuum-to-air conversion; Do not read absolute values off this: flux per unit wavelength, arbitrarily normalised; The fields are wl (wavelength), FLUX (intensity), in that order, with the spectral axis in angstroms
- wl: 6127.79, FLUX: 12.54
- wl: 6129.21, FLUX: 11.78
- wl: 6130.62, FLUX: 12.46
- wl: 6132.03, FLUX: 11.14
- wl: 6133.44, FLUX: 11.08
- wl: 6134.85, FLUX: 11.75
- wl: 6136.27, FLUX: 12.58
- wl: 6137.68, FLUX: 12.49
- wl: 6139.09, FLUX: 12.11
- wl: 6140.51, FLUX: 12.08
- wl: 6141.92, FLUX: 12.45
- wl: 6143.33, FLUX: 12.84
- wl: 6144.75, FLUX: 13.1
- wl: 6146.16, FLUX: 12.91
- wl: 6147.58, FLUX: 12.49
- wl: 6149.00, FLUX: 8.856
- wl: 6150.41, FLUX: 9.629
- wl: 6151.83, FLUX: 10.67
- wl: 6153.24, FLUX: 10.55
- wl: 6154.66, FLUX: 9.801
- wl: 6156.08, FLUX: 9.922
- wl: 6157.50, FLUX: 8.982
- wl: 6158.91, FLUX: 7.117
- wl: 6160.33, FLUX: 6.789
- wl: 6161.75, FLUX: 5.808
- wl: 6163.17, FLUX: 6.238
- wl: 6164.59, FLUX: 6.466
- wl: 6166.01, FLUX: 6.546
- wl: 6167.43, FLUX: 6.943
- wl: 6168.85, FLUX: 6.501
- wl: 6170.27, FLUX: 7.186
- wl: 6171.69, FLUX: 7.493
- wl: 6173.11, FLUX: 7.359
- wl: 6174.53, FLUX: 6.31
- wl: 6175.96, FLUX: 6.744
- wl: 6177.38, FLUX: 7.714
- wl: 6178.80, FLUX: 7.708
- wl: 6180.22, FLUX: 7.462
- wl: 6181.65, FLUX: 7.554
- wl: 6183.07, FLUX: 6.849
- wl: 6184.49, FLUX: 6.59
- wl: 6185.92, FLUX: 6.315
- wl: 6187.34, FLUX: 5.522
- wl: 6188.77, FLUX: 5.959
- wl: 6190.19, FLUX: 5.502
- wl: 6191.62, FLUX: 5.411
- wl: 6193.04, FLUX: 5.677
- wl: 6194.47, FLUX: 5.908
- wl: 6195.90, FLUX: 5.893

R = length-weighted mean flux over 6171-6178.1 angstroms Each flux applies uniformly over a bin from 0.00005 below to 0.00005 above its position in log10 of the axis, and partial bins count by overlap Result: 7.12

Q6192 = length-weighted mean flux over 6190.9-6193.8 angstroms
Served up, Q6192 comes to 5.54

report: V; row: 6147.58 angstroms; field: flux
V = 12.49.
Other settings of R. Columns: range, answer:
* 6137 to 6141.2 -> 12.2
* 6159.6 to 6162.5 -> 6.29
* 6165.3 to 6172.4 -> 6.94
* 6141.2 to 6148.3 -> 12.8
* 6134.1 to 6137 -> 12.1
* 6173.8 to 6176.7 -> 6.54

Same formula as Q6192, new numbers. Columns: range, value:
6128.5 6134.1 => 11.6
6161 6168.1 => 6.4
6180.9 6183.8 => 7.2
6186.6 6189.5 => 5.75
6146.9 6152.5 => 10.4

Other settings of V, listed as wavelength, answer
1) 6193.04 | 5.677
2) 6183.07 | 6.849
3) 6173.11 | 7.359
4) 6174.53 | 6.31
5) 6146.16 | 12.91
